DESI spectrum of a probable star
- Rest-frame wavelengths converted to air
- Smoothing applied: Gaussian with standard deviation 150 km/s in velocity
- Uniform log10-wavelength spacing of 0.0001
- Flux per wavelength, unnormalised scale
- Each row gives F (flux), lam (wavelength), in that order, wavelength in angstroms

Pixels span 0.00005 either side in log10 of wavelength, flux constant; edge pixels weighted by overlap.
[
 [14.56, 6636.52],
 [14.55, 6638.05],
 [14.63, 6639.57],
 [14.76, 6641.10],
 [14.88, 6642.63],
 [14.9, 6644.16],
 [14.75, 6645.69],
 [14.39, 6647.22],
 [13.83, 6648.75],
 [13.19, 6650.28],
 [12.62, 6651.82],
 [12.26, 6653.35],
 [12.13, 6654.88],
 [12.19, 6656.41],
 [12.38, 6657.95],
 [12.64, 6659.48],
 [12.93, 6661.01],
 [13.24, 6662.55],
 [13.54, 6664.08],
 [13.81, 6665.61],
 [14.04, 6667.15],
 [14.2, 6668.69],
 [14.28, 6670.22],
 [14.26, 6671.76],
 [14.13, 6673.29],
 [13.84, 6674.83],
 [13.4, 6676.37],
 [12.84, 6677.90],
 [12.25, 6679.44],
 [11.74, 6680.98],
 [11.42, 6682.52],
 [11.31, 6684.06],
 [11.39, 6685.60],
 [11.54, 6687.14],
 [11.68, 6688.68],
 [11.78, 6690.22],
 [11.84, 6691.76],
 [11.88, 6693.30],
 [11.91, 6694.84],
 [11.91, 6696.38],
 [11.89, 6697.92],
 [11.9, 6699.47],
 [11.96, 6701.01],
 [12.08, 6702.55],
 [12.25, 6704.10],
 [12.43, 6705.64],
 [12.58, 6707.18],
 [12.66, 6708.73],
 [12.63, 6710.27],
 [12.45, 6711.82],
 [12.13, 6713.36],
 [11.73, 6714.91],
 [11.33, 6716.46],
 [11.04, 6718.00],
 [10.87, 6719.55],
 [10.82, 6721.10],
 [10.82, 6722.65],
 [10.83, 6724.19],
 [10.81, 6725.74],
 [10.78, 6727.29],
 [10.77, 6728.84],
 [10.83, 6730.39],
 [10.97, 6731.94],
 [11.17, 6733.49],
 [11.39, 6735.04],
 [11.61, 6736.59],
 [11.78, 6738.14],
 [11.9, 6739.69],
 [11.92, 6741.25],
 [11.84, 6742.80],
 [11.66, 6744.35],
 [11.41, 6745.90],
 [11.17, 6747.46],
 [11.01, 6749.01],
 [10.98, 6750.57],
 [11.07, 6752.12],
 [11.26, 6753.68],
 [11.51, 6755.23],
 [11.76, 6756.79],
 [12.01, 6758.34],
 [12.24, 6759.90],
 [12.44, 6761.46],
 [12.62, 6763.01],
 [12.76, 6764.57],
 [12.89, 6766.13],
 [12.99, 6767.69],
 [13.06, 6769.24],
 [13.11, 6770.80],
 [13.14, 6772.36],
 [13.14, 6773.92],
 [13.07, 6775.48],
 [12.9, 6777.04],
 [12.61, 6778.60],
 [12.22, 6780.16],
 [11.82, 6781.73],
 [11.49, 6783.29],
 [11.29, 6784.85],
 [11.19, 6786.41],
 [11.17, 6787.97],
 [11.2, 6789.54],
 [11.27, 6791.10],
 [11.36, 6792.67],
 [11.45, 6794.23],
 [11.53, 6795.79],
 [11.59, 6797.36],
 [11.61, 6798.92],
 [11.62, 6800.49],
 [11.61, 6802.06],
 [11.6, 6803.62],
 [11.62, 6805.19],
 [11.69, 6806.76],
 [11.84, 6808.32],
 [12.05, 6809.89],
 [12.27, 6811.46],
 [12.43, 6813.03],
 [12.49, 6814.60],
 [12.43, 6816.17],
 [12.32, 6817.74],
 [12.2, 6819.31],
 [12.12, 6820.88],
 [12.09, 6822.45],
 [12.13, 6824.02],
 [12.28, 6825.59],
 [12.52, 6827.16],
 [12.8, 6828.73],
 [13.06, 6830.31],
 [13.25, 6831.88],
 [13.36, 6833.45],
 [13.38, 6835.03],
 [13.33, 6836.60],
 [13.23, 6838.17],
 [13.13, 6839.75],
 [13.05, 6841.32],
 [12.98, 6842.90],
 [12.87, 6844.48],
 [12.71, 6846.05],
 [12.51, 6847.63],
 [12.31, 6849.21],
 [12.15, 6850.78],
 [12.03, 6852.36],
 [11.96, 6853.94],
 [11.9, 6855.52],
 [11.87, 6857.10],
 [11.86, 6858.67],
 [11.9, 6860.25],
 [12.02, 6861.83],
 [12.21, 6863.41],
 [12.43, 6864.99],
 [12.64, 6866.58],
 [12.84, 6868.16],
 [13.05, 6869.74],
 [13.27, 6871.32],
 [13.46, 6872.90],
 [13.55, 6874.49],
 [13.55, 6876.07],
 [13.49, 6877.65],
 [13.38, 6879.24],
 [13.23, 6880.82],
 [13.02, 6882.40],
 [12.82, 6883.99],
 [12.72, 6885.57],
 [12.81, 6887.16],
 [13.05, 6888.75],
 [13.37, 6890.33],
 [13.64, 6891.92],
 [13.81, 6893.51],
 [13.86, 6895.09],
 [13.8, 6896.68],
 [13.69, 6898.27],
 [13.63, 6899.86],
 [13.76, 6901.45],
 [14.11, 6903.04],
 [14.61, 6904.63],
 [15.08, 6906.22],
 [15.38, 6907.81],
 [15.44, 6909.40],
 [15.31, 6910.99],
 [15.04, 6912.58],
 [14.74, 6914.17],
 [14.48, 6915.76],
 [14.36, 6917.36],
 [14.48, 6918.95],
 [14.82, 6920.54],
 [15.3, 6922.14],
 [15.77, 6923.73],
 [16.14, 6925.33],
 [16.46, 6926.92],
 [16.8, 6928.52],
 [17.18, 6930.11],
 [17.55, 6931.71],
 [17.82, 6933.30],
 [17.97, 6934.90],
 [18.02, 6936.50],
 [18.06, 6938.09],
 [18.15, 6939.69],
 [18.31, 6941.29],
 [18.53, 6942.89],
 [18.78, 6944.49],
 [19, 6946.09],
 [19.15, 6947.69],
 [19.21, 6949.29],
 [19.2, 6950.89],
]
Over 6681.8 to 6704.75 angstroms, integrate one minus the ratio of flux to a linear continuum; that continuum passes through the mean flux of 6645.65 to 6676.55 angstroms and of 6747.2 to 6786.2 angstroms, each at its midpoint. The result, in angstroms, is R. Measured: 2.19 angstroms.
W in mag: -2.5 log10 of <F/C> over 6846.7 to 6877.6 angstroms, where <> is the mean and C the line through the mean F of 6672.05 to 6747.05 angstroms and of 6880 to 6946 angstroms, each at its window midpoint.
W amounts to 0.154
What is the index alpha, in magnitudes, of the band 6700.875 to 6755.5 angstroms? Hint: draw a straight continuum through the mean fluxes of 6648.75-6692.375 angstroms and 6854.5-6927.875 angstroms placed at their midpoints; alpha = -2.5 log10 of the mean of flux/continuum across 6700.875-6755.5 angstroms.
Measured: 0.134 mag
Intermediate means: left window 12.8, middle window 11.5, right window 13.7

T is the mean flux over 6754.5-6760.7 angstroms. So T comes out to 11.9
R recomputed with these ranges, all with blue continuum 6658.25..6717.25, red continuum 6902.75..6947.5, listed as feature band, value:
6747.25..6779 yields 3.4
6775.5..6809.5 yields 6.1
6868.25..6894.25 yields 4.0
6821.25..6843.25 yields 3.0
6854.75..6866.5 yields 2.5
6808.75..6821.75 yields 2.1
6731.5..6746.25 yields 2.0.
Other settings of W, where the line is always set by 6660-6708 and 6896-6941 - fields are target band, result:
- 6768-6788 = 0.119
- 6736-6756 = 0.169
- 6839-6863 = 0.196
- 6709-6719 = 0.094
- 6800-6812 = 0.202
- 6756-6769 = 0.094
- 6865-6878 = 0.145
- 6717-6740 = 0.188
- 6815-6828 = 0.173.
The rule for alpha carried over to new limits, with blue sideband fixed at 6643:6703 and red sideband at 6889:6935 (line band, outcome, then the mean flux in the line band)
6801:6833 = 0.16 mag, 12.2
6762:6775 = 0.06 mag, 13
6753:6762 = 0.15 mag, 11.9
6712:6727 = 0.18 mag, 11.2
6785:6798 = 0.22 mag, 11.3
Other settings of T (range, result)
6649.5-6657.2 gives 12.5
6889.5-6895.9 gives 13.7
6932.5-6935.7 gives 17.9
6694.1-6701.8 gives 11.9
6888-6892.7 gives 13.4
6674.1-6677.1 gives 13.6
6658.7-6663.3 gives 12.9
